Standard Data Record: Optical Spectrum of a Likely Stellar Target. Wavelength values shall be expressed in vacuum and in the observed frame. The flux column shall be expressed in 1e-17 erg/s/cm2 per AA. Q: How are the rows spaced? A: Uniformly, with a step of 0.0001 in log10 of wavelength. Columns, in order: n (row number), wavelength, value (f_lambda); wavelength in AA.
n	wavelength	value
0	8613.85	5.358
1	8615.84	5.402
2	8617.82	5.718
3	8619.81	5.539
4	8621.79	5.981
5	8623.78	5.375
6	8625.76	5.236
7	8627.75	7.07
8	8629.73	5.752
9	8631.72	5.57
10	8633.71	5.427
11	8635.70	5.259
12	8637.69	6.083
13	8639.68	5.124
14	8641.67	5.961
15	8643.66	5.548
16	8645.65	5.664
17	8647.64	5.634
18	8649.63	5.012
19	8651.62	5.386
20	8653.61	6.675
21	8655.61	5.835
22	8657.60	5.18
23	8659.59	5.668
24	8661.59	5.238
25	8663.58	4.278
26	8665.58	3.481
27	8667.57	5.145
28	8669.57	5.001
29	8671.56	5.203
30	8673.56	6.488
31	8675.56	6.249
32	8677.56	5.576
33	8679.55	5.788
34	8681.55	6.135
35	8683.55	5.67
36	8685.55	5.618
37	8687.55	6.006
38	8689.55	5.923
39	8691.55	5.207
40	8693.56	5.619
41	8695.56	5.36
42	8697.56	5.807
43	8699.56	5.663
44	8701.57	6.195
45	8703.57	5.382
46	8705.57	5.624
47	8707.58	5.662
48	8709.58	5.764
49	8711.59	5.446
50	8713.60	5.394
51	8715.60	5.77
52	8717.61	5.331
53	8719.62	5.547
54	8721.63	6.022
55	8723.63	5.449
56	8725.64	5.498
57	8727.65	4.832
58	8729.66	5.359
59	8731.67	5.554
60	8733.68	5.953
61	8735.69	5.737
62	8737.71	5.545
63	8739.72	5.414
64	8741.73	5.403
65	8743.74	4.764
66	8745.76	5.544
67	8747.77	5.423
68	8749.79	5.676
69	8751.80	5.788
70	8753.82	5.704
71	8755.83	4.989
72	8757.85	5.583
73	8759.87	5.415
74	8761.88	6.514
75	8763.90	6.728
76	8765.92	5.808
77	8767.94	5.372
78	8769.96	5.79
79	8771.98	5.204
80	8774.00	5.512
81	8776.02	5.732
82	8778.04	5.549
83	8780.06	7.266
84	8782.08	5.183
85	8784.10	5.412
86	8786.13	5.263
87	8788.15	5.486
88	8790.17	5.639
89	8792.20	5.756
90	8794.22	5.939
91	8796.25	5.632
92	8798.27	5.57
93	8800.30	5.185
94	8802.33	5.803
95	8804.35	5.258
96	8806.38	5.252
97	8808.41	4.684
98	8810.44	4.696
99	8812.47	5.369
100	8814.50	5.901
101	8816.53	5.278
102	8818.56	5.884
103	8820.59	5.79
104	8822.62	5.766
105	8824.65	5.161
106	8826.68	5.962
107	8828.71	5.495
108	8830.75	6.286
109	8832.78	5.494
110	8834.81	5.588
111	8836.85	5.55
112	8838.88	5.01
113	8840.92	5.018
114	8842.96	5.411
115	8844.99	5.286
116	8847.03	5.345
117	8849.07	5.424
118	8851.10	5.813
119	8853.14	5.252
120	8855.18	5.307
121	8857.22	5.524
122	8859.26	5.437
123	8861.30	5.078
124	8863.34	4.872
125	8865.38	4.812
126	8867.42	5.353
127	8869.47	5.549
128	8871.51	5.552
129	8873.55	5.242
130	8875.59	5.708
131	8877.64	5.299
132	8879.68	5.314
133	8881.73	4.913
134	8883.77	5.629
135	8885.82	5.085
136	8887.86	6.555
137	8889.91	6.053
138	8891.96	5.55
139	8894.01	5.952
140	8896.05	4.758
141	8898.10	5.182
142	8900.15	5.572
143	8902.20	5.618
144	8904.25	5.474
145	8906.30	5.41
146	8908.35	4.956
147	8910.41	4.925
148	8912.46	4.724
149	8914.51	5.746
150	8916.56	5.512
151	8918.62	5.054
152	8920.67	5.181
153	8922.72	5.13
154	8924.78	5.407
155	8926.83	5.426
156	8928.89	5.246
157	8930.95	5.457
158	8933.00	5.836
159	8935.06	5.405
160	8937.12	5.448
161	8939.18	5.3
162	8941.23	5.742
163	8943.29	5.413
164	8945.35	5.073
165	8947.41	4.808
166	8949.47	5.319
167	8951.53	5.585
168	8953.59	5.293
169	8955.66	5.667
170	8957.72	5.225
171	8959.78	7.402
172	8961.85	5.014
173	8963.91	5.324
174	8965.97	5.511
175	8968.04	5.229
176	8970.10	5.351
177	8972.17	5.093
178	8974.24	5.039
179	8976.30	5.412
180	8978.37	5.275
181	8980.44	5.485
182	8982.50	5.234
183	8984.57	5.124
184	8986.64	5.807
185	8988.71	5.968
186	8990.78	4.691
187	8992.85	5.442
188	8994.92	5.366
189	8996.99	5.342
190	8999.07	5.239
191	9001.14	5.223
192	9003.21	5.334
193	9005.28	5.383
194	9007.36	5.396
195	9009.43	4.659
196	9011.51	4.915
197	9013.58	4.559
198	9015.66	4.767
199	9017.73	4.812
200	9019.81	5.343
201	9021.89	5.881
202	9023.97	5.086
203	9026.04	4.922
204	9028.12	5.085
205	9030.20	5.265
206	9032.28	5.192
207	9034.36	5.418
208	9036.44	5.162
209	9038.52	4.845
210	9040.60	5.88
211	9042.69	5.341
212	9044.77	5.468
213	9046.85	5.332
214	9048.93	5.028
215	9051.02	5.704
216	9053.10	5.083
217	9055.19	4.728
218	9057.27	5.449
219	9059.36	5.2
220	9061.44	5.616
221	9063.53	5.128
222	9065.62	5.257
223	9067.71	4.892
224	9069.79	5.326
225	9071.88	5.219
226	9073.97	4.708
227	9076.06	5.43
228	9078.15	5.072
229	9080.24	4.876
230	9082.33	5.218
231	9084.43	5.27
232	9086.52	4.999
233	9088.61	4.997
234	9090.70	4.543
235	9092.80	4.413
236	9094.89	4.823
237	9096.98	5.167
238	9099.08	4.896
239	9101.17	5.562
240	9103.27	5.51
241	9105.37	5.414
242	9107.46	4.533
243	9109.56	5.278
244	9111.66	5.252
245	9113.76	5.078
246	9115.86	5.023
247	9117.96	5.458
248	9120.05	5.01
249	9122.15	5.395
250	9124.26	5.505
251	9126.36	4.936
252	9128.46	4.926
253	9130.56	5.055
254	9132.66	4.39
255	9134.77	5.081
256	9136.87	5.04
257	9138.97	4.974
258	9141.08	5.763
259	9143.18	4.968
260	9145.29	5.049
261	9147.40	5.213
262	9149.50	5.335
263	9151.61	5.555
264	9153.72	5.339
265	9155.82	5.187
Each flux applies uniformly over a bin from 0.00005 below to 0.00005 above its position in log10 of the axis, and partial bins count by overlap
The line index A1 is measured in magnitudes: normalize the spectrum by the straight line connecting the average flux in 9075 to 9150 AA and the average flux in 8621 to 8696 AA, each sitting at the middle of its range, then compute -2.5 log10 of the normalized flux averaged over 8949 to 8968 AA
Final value -0.066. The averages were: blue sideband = 5.56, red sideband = 5.09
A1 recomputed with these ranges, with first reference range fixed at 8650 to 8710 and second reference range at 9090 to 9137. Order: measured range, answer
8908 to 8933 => 0.00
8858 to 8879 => 0.01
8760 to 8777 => -0.07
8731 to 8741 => -0.03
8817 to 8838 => -0.06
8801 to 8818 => 0.02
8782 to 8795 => -0.02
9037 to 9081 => -0.02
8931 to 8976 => -0.04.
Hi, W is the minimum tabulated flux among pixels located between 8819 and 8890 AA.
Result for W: 4.812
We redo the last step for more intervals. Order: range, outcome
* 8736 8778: 4.764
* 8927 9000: 4.691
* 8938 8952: 4.808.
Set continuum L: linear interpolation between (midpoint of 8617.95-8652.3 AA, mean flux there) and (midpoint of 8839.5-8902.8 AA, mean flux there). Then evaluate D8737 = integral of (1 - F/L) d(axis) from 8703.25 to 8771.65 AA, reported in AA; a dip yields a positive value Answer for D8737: -0.6 AA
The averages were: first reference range 5.63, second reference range 5.4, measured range 5.58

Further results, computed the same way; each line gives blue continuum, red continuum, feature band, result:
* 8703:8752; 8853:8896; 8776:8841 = -1.0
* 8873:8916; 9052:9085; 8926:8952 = -0.2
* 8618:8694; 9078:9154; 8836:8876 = 0.3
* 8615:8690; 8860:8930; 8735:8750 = 0.2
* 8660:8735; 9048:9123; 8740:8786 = -1.6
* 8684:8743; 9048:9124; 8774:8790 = -0.5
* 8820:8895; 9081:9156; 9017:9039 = 0.2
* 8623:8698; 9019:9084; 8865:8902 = -0.6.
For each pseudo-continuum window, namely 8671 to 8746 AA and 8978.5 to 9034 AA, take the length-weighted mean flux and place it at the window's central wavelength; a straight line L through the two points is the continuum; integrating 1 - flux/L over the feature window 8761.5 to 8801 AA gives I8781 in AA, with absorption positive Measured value -1.40 AA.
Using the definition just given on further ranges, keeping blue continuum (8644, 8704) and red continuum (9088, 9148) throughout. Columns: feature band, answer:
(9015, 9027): 0.1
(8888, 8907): -0.9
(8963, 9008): -1.0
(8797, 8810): 0.3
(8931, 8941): -0.5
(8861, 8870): 0.4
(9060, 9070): -0.2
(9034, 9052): -0.7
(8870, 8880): -0.2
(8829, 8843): -0.3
